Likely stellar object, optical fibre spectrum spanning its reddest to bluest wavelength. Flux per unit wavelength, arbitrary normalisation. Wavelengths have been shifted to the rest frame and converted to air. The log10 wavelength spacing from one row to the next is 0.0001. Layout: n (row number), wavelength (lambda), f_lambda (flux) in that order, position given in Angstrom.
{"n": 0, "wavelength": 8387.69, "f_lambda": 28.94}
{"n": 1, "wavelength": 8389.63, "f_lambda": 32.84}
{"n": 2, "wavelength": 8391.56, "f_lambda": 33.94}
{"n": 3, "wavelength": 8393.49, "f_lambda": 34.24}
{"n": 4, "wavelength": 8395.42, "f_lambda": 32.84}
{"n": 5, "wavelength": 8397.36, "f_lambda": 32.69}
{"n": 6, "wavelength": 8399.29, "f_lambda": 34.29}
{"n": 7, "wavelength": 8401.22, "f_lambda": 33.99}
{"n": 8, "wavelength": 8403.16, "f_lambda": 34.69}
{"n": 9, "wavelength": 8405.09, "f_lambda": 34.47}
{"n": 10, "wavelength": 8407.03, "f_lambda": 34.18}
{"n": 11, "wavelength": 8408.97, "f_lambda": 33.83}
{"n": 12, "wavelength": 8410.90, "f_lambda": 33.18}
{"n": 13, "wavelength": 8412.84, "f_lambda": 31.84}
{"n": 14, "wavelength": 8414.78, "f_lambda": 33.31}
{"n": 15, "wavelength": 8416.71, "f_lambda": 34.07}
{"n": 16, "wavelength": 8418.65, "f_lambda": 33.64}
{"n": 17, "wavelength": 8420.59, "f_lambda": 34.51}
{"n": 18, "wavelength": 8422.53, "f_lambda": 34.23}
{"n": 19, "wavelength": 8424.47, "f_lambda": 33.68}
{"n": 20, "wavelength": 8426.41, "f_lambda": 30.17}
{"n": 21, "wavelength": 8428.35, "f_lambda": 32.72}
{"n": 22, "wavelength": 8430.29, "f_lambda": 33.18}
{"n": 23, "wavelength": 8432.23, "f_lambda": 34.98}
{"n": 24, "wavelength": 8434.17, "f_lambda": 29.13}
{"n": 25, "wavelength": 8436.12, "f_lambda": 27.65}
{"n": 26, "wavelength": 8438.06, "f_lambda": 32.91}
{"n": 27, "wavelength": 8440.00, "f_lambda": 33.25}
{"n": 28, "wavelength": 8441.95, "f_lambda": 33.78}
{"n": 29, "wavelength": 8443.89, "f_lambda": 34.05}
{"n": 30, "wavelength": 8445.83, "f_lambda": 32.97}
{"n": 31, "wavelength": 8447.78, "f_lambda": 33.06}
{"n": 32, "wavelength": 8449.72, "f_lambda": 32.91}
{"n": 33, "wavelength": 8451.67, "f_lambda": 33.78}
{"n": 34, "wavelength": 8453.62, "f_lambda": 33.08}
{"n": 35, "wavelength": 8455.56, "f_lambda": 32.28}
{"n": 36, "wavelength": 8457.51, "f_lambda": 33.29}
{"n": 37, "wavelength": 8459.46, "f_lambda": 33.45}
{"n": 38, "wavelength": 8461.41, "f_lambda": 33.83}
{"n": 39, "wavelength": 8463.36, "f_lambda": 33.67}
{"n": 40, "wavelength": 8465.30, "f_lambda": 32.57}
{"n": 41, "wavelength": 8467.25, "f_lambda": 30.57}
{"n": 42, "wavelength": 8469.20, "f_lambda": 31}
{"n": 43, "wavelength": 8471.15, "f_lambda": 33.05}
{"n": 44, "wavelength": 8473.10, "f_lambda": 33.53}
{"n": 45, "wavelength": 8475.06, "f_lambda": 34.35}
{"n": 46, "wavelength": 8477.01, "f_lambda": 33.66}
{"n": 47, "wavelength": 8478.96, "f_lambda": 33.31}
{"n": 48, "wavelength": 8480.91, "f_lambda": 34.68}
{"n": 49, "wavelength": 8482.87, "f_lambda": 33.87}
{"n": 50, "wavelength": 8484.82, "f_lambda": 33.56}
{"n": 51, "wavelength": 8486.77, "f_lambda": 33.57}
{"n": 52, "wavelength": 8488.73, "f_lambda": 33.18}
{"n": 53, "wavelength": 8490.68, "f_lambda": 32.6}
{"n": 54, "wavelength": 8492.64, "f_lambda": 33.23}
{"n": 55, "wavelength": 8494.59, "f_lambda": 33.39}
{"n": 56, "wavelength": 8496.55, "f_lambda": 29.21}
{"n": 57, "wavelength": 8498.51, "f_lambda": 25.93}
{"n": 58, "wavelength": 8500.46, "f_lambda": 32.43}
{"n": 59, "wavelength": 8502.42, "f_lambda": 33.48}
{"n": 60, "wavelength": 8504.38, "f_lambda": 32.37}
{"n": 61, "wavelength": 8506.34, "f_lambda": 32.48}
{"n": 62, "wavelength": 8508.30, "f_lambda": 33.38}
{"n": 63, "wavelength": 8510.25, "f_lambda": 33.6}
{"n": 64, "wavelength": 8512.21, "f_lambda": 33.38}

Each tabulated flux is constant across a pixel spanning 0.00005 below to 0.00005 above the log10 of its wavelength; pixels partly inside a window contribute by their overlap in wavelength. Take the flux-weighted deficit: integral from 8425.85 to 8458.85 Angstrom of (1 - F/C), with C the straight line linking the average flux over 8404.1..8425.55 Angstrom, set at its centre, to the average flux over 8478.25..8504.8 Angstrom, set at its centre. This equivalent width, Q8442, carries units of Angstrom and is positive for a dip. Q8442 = 0.7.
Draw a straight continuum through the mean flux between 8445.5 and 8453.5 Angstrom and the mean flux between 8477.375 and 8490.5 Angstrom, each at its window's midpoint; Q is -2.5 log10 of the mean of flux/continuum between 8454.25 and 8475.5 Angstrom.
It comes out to 0.018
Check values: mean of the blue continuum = 33.2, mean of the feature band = 32.8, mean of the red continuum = 33.6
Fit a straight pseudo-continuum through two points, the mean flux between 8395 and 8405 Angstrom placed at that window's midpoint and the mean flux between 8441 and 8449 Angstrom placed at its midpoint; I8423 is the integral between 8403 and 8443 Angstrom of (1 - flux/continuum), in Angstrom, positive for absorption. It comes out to 0.79 Angstrom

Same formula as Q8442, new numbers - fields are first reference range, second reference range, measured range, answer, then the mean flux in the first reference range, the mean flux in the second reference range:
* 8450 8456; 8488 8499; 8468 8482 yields -0.5 Angstrom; 33.1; 31.4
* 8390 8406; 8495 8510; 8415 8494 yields -1.1 Angstrom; 33.9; 31.5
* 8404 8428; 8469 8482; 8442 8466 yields 0.1 Angstrom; 33.4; 33.5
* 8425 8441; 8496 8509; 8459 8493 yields -1.8 Angstrom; 31.8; 31.3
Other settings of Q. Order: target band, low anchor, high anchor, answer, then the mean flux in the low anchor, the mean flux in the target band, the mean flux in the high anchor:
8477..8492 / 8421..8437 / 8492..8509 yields -0.06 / 32.1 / 33.5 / 31.7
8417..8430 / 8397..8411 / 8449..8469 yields 0.01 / 34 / 33.2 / 32.9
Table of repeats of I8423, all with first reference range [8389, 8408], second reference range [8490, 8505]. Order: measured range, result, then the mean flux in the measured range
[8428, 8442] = 0.4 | 32.1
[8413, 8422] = -0.1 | 33.7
